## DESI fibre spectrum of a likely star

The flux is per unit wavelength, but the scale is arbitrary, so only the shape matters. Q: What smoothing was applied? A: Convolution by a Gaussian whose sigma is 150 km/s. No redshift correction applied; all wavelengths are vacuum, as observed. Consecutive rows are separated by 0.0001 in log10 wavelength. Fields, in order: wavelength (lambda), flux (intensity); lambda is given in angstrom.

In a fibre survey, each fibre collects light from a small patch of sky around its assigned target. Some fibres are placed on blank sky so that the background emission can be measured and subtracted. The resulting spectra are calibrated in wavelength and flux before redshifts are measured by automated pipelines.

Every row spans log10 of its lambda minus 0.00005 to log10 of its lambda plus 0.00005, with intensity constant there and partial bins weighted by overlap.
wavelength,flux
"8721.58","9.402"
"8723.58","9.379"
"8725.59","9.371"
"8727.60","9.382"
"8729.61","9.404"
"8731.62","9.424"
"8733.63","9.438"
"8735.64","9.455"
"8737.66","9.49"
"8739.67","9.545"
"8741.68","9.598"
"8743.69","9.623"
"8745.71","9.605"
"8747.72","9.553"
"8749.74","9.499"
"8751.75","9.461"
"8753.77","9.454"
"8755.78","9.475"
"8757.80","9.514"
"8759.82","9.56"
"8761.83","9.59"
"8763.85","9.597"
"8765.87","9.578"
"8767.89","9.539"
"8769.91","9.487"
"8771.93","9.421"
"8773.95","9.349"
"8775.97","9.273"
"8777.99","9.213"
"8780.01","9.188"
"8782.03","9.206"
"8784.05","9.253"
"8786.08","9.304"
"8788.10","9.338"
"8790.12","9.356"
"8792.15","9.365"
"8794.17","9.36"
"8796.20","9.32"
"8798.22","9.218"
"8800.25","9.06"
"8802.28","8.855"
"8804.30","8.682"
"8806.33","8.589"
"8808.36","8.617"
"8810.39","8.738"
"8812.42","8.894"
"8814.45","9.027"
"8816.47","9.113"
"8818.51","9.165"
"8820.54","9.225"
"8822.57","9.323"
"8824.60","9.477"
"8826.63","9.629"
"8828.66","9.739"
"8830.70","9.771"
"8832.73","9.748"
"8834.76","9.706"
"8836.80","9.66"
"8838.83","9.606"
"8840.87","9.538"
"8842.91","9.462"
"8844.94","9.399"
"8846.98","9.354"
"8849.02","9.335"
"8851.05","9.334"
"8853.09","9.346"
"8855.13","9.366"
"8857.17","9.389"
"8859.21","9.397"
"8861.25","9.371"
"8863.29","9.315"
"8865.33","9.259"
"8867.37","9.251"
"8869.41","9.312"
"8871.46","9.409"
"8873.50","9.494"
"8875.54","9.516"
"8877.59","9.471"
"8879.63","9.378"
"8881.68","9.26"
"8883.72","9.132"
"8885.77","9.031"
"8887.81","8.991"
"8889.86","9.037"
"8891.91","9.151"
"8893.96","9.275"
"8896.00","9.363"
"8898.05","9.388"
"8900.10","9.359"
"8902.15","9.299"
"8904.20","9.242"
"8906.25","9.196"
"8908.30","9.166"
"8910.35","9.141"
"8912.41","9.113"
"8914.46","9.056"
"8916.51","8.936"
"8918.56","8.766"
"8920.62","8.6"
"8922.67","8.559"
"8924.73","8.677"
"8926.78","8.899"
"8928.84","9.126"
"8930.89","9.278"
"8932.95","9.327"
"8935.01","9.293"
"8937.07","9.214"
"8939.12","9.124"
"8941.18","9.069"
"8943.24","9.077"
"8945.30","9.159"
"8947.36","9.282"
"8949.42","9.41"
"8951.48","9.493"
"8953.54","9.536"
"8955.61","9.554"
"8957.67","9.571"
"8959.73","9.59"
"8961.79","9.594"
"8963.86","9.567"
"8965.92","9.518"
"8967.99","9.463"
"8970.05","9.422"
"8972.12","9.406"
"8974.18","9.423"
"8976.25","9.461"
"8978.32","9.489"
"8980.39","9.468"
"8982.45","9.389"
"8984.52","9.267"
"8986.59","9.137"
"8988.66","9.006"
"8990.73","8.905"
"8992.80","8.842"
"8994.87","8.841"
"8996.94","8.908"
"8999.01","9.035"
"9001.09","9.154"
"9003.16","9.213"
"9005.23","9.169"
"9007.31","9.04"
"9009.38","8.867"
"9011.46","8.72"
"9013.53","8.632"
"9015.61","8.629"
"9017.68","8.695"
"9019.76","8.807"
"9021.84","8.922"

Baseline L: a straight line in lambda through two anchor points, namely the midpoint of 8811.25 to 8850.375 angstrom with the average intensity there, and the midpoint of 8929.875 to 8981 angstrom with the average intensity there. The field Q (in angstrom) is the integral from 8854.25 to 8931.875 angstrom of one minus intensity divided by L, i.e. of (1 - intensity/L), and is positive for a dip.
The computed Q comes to 1.9 angstrom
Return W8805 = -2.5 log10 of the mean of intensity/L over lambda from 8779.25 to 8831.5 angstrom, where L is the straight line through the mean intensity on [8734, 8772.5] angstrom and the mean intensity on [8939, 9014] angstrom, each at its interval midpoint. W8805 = 0.03 mag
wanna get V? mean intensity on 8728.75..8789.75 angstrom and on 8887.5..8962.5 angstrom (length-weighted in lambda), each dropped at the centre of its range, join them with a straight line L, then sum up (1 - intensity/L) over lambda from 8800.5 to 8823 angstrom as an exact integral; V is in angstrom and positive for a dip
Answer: 1.1 angstrom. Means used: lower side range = 9.45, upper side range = 9.19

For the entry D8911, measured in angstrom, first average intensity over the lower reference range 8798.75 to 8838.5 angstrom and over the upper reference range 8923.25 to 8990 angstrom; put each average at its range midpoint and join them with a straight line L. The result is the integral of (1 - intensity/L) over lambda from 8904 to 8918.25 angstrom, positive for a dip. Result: 0.29 angstrom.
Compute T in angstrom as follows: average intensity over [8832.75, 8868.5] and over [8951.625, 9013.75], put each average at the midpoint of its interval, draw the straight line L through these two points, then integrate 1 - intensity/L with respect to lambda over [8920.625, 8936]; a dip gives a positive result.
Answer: 0.5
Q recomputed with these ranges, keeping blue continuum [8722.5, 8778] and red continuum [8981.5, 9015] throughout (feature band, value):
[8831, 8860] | -0.6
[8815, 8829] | 0.0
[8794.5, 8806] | 0.4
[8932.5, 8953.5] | -0.3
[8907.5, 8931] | 0.6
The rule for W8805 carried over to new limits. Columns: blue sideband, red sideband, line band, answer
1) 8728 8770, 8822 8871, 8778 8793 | 0.02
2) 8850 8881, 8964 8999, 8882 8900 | 0.02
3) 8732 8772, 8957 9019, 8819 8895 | 0.00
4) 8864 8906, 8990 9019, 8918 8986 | -0.02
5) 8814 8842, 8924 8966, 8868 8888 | 0.01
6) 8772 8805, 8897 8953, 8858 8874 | -0.02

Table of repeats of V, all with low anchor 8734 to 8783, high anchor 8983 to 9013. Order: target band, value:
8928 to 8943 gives -0.12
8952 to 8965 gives -0.69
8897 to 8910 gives -0.11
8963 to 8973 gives -0.45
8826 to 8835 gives -0.38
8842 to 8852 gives -0.08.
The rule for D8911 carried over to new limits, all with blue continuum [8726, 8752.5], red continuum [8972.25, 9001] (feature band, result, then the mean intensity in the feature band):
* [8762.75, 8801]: 0.4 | 9.34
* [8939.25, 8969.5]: -0.6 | 9.41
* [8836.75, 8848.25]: -0.2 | 9.48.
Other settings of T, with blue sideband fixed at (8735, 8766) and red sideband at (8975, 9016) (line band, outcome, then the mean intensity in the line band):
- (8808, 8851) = 0.06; 9.37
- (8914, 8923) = 0.42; 8.79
